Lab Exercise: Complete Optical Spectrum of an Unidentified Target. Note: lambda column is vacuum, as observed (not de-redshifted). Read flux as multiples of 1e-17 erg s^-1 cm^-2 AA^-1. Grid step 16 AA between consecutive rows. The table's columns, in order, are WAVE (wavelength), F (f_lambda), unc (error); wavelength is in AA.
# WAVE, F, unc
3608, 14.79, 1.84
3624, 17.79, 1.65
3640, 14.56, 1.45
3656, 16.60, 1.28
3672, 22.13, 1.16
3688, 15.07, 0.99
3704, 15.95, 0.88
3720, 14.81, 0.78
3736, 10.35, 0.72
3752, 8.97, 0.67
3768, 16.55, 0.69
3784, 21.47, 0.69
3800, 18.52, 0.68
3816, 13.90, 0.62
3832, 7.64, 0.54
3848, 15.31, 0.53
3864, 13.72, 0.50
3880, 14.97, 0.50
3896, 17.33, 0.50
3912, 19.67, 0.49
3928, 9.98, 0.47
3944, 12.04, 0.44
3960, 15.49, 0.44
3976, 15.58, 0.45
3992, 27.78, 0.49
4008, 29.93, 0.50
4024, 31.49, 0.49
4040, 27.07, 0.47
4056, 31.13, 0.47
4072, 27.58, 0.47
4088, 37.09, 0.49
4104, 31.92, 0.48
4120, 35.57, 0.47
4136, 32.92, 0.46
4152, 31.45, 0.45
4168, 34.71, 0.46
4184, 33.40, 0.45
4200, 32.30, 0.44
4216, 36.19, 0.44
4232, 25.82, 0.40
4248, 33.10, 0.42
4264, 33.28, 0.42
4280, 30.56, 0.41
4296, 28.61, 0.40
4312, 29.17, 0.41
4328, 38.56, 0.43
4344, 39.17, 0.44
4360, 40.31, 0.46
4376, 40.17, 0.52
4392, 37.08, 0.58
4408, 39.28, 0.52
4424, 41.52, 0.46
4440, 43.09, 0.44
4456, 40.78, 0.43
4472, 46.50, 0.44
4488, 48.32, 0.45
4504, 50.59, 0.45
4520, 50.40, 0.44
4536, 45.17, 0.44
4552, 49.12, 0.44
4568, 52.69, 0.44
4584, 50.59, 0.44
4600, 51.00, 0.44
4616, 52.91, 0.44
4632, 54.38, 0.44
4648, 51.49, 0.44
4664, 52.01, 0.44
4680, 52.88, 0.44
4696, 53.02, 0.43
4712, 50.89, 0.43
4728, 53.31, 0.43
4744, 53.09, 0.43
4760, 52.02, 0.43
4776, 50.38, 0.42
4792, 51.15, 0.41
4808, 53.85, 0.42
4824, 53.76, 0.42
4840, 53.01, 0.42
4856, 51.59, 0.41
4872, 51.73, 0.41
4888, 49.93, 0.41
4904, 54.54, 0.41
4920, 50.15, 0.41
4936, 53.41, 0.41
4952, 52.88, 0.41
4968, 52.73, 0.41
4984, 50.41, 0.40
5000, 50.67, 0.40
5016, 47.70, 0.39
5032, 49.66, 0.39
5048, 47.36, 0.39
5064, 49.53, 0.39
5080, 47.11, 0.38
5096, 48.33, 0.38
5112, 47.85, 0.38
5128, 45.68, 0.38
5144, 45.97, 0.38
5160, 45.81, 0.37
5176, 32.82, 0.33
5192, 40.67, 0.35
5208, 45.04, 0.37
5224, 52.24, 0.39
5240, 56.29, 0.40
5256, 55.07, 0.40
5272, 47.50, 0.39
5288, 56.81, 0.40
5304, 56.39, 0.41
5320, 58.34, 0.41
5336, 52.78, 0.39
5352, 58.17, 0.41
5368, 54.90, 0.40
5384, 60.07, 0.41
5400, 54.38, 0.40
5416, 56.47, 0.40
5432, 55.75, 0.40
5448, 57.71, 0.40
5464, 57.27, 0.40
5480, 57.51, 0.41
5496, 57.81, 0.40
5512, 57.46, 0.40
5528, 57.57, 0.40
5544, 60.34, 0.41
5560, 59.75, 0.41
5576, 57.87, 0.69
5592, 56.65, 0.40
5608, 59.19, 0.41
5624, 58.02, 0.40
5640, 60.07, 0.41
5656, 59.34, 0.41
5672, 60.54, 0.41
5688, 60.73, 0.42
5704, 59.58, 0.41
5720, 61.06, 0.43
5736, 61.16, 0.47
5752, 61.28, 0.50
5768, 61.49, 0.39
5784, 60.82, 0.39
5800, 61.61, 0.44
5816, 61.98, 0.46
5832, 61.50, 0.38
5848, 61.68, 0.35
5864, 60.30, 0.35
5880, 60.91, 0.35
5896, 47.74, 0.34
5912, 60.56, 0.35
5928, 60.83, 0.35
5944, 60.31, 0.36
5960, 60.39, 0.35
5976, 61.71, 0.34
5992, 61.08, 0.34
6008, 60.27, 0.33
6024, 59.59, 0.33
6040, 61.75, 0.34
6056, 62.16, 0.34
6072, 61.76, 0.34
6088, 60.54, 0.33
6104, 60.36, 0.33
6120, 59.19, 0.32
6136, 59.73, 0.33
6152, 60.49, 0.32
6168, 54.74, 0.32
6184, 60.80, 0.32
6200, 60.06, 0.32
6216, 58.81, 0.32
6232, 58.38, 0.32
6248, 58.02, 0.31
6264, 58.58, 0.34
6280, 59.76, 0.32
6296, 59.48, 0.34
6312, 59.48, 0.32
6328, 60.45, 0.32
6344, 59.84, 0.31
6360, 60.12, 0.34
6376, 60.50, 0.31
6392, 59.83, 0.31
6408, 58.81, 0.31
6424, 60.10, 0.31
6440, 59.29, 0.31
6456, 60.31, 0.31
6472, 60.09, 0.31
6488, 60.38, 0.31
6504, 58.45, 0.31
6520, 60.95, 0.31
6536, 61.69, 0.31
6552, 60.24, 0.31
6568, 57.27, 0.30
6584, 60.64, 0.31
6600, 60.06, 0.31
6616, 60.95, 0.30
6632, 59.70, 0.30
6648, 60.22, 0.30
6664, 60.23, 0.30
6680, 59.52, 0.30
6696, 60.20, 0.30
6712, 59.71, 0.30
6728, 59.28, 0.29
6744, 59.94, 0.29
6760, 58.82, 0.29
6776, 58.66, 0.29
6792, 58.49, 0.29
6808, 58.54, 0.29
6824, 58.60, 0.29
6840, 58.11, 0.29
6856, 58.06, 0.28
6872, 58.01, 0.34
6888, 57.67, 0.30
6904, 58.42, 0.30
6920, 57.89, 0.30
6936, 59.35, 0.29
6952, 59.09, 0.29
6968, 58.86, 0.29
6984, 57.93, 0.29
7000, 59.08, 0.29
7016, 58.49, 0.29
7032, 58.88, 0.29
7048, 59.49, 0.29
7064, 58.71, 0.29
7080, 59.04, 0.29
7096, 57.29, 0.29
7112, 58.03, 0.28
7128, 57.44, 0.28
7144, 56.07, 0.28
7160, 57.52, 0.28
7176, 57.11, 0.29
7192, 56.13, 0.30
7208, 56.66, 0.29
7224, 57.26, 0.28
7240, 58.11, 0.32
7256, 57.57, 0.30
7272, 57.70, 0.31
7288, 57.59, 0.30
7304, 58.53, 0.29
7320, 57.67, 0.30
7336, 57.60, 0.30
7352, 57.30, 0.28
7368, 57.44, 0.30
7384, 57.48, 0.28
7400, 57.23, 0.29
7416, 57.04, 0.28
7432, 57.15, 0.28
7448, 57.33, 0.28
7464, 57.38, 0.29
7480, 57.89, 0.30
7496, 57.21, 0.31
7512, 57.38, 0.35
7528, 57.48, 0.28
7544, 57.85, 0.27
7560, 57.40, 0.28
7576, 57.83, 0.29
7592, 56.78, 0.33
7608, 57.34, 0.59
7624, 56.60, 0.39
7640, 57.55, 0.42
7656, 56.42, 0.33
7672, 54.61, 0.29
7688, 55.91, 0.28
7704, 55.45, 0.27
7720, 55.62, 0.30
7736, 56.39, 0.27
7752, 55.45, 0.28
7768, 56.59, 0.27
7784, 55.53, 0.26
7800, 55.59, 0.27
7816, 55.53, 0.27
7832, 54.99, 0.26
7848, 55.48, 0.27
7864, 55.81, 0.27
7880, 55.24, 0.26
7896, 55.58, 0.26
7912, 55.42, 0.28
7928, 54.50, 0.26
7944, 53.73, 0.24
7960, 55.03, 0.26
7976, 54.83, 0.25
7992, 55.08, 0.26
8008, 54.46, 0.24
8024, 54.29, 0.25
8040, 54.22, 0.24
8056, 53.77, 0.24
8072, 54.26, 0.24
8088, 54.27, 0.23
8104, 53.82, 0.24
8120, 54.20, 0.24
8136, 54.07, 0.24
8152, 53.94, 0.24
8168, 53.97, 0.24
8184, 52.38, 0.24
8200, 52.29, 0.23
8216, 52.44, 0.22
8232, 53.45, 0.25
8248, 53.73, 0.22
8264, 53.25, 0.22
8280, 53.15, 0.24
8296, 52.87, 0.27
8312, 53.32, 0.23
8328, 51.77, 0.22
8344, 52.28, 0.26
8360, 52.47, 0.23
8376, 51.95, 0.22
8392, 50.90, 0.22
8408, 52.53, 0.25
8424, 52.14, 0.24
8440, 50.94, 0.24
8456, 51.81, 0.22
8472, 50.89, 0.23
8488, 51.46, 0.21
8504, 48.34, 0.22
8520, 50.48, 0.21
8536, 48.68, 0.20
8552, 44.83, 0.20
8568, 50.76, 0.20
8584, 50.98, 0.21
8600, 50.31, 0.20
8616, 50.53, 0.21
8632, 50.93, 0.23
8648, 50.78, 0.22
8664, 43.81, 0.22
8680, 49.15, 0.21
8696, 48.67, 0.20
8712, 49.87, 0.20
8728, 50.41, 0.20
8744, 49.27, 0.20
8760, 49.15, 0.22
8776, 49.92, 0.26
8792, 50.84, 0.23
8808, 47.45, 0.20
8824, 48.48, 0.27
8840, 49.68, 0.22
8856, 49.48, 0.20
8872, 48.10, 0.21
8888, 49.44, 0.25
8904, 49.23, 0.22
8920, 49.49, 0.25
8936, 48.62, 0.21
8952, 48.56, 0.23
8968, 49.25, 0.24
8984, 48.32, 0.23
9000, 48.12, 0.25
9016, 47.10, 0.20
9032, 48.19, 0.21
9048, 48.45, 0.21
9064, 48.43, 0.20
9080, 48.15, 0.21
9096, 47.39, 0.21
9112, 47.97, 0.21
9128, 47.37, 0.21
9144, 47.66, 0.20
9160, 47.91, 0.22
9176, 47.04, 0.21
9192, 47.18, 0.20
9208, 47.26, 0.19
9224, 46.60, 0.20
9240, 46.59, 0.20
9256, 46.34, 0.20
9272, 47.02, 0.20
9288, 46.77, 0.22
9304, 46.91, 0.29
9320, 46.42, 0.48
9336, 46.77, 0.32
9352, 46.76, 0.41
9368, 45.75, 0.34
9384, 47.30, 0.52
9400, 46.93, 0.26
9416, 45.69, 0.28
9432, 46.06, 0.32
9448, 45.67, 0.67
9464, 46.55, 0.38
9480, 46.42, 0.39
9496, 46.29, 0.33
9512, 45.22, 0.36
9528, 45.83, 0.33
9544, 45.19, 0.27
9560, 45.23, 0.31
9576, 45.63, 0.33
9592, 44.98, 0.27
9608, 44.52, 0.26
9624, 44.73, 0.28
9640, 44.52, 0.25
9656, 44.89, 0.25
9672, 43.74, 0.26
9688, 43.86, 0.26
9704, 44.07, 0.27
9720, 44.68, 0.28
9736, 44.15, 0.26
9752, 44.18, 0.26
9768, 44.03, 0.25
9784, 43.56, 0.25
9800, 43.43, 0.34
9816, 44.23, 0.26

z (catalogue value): 0.00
